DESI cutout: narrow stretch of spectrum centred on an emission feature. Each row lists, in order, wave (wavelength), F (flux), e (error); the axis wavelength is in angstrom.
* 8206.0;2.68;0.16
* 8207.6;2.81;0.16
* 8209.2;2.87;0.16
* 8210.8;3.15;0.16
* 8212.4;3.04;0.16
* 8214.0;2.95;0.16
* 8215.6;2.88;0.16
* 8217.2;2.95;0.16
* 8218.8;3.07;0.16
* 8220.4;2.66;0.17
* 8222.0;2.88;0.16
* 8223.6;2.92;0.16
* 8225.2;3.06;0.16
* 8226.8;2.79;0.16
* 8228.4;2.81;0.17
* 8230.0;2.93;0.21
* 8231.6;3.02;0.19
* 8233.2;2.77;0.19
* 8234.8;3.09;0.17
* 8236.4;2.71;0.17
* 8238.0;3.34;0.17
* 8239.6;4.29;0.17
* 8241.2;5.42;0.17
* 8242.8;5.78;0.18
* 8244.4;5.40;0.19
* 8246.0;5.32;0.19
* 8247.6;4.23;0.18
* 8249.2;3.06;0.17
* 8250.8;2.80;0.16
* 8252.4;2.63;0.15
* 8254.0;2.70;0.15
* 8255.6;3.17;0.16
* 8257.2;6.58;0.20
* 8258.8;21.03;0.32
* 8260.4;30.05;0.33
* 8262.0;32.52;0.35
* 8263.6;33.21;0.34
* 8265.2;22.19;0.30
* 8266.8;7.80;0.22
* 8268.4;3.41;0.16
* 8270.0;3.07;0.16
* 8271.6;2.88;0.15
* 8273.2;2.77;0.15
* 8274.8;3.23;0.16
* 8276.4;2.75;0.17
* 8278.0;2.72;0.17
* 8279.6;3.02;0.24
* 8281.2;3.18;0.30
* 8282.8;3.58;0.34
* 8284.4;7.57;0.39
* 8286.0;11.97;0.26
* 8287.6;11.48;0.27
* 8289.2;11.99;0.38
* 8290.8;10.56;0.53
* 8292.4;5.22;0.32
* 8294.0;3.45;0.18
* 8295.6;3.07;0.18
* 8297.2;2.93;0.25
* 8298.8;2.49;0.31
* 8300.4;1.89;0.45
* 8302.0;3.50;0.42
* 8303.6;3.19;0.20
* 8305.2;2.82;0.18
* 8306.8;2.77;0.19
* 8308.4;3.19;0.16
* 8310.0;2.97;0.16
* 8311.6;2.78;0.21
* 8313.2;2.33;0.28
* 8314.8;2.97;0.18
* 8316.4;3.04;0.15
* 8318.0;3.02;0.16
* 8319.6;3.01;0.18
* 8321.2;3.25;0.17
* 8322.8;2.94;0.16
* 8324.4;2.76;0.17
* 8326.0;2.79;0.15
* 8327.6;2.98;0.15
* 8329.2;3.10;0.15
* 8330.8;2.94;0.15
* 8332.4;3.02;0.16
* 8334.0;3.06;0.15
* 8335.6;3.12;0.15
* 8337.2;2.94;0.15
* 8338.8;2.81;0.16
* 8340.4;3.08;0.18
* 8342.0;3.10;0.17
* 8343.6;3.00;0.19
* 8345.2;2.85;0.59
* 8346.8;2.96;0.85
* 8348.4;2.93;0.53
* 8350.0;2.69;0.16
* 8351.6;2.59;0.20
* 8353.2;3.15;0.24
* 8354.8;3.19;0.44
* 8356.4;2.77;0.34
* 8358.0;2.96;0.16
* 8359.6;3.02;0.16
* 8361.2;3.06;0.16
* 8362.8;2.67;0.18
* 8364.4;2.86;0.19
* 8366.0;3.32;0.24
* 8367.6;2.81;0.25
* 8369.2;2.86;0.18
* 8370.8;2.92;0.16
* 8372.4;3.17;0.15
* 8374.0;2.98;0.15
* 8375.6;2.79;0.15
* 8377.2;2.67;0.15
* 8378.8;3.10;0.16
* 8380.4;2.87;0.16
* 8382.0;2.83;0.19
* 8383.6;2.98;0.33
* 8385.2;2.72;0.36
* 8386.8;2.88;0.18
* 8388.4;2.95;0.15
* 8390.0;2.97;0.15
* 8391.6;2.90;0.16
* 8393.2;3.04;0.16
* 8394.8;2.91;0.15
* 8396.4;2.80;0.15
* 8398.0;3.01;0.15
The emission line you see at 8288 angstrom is [N II]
